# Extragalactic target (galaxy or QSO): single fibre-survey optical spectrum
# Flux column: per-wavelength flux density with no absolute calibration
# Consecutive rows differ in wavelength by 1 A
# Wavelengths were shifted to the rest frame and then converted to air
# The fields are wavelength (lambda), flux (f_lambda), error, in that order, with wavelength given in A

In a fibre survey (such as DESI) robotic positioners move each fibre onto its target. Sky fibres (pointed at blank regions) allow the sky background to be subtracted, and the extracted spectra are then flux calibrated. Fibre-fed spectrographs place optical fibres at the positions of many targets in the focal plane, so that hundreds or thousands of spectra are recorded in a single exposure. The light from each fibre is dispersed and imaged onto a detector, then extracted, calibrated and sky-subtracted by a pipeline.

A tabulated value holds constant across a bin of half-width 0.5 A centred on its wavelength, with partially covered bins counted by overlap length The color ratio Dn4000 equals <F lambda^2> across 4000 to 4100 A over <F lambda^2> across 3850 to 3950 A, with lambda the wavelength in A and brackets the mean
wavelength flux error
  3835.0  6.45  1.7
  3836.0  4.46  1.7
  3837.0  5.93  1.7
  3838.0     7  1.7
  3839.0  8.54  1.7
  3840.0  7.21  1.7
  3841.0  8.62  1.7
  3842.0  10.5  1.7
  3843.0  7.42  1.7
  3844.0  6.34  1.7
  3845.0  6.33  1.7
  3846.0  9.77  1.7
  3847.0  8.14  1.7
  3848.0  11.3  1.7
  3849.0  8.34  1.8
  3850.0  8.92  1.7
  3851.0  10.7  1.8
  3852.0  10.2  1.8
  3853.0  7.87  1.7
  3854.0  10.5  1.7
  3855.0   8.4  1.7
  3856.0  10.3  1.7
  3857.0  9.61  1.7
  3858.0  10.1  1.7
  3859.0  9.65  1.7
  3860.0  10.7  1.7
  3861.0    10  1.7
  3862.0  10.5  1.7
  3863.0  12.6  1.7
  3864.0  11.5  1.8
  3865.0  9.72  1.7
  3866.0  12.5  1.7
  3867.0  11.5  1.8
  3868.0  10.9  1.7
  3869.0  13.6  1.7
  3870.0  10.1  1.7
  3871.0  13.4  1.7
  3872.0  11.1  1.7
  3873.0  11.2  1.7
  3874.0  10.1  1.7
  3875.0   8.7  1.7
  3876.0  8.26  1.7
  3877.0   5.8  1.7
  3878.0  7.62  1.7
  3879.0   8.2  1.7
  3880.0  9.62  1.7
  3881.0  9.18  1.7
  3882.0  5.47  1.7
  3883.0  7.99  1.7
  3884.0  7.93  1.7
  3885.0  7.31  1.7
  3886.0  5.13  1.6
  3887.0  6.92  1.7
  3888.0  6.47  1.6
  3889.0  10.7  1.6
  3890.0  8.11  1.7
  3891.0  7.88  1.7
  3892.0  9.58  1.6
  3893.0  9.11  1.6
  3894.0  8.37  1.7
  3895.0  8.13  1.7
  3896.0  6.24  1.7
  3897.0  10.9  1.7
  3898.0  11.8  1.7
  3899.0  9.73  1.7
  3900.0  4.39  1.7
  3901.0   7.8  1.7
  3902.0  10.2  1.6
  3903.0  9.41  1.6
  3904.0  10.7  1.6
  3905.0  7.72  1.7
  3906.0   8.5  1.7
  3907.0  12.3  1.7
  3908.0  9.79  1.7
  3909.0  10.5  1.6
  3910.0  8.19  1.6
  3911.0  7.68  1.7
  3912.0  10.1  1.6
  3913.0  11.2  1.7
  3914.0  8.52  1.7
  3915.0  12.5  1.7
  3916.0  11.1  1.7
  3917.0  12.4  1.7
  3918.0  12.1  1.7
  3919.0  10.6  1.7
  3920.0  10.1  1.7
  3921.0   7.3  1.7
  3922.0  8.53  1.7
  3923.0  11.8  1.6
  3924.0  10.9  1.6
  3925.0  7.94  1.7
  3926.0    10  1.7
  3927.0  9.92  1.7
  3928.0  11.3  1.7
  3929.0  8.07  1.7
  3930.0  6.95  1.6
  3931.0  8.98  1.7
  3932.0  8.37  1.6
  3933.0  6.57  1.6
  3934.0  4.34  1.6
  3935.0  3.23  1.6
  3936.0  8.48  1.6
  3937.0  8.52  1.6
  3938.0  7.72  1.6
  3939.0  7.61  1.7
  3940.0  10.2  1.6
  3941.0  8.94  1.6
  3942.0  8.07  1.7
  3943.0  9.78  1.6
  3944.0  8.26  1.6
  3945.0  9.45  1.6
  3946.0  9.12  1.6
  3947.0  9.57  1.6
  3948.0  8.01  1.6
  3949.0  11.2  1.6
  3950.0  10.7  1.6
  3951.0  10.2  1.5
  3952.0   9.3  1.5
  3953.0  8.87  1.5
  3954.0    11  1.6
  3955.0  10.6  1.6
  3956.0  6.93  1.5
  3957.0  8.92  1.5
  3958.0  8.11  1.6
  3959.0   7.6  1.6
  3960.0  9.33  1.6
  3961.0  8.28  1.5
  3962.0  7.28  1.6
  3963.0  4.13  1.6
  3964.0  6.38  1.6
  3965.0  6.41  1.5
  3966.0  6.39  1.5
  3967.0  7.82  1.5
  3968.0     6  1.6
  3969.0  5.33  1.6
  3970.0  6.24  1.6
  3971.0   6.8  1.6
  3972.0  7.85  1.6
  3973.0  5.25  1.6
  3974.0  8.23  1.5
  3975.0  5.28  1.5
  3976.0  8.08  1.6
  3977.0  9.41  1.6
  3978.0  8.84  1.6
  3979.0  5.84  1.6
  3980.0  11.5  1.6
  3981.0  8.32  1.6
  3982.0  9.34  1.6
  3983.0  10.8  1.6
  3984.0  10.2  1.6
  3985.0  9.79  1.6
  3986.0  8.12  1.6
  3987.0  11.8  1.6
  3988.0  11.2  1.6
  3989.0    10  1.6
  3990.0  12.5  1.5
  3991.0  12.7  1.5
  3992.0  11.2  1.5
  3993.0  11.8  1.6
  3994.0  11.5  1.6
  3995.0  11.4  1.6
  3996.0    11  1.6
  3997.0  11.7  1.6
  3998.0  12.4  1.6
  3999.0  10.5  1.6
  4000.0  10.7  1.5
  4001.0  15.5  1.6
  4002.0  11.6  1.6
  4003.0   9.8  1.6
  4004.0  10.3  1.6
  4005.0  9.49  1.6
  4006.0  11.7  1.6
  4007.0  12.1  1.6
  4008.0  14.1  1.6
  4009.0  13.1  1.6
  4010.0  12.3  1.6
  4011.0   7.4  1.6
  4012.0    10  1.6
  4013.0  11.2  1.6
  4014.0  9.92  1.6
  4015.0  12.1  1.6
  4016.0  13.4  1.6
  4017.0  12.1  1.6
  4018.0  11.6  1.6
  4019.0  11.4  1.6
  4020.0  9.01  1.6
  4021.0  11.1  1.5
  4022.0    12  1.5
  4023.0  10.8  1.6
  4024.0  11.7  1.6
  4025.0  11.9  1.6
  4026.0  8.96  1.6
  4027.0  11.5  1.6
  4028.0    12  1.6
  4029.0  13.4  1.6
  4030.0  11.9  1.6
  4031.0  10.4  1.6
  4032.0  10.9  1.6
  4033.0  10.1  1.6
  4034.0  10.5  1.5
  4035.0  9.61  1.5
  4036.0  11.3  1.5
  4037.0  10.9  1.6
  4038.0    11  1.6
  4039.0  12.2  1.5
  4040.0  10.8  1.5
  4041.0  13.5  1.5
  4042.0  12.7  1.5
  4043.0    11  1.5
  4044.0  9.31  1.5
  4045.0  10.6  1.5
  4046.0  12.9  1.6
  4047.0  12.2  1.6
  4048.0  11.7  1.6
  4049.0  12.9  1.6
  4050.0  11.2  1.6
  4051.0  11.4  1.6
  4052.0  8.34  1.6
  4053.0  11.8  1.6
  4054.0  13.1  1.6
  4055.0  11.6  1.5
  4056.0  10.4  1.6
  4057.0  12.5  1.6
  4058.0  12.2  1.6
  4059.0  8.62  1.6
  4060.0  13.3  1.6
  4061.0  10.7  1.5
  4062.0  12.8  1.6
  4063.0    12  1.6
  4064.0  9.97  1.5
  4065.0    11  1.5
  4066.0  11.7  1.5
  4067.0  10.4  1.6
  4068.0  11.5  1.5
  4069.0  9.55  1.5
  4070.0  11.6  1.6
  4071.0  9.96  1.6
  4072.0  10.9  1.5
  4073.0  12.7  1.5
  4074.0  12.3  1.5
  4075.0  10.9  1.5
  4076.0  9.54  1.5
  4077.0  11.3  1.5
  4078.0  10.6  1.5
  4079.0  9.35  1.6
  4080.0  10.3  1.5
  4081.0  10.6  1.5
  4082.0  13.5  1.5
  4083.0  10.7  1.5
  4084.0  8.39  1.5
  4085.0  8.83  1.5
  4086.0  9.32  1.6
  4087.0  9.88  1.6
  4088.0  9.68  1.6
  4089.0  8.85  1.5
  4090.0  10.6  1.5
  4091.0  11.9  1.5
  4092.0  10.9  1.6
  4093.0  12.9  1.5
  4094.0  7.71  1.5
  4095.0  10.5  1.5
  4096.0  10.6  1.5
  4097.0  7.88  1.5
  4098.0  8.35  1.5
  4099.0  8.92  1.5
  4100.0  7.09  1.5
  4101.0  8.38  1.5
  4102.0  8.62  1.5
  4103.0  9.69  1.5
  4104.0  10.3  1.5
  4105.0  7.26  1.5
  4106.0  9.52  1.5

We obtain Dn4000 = 1.3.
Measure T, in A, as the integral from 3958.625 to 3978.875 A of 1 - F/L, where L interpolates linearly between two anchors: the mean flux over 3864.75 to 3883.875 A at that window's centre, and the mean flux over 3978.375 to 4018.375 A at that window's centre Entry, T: 7.0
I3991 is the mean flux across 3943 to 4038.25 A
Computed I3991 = 9.93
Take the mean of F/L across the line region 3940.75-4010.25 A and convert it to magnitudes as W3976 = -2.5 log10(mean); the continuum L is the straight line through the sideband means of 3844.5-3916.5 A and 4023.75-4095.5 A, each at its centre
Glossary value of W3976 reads 0.09 mag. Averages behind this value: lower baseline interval 9.38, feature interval 9.45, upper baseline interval 11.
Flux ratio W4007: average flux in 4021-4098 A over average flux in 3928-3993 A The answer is 1.3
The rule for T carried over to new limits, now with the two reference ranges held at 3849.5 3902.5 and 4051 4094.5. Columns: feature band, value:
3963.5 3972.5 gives 3.08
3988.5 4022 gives -3.67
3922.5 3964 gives 5.06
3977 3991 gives 0.26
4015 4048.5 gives -2.74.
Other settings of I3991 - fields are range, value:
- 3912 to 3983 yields 8.57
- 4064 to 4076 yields 11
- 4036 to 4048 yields 11.6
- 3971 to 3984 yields 8.25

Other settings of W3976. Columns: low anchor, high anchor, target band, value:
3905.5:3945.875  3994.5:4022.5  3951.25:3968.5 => 0.27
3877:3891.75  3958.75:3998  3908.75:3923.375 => -0.25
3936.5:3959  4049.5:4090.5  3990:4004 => -0.19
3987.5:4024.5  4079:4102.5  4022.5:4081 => -0.07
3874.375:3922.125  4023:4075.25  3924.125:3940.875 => 0.17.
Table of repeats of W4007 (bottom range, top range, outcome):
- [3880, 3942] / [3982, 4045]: 1.27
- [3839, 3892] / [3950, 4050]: 1.10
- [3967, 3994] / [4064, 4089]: 1.18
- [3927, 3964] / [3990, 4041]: 1.35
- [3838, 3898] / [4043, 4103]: 1.16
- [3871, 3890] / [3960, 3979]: 0.83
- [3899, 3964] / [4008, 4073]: 1.26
